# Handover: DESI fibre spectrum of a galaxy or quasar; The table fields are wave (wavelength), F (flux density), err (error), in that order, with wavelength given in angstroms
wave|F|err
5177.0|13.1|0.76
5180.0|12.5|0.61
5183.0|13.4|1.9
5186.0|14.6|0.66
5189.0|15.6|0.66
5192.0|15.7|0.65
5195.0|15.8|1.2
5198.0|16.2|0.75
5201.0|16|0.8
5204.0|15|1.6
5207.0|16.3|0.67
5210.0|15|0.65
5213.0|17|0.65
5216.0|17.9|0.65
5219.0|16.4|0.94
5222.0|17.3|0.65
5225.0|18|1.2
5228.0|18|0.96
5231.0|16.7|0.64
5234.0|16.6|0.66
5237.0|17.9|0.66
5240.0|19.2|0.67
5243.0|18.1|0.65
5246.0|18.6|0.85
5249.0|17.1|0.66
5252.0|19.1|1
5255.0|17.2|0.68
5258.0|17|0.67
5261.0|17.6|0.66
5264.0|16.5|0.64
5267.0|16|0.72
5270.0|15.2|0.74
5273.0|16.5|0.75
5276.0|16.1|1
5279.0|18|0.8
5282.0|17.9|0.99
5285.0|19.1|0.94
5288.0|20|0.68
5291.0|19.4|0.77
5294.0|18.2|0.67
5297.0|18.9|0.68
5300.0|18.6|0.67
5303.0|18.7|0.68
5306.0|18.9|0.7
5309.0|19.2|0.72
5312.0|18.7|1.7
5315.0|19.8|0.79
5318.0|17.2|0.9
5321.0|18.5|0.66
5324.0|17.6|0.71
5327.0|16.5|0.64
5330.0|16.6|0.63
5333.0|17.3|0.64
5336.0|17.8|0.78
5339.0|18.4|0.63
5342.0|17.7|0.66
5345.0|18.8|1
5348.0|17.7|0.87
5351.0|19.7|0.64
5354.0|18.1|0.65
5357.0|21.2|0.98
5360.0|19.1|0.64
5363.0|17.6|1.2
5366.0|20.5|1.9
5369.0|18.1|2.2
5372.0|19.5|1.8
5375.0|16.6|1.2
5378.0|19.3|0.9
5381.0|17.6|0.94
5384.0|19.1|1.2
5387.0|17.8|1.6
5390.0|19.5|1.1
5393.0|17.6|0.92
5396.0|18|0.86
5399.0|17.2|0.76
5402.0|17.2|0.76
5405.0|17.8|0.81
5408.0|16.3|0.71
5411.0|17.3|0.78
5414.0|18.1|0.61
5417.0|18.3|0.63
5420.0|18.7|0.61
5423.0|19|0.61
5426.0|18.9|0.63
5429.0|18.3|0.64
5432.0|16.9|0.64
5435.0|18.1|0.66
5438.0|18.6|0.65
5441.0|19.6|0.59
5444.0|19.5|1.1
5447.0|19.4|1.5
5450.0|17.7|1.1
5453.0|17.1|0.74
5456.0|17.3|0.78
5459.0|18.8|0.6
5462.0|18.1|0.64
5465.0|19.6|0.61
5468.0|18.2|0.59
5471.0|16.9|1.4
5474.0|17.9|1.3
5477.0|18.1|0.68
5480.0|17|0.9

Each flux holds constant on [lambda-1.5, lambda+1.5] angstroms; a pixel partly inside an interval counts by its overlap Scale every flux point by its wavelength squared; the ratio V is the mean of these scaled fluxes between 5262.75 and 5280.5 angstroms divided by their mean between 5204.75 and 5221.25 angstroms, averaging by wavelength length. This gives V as 1.02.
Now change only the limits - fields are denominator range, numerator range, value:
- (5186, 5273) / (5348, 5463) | 1.16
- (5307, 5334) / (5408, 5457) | 1.06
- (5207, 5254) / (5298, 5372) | 1.10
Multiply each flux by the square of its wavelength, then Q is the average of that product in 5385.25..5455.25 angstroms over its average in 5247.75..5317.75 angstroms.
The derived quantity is 1.1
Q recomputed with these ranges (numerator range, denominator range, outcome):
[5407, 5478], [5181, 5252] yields 1.19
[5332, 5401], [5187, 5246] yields 1.16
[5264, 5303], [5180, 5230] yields 1.14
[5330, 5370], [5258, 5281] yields 1.15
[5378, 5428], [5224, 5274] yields 1.10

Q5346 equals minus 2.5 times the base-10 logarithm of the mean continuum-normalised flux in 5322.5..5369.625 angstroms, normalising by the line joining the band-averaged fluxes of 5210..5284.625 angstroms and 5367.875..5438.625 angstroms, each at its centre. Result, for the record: -0.030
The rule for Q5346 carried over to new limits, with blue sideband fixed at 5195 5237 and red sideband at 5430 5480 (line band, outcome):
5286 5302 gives -0.111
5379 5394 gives -0.037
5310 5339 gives -0.029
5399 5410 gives 0.047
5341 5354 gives -0.058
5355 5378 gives -0.078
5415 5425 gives -0.040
